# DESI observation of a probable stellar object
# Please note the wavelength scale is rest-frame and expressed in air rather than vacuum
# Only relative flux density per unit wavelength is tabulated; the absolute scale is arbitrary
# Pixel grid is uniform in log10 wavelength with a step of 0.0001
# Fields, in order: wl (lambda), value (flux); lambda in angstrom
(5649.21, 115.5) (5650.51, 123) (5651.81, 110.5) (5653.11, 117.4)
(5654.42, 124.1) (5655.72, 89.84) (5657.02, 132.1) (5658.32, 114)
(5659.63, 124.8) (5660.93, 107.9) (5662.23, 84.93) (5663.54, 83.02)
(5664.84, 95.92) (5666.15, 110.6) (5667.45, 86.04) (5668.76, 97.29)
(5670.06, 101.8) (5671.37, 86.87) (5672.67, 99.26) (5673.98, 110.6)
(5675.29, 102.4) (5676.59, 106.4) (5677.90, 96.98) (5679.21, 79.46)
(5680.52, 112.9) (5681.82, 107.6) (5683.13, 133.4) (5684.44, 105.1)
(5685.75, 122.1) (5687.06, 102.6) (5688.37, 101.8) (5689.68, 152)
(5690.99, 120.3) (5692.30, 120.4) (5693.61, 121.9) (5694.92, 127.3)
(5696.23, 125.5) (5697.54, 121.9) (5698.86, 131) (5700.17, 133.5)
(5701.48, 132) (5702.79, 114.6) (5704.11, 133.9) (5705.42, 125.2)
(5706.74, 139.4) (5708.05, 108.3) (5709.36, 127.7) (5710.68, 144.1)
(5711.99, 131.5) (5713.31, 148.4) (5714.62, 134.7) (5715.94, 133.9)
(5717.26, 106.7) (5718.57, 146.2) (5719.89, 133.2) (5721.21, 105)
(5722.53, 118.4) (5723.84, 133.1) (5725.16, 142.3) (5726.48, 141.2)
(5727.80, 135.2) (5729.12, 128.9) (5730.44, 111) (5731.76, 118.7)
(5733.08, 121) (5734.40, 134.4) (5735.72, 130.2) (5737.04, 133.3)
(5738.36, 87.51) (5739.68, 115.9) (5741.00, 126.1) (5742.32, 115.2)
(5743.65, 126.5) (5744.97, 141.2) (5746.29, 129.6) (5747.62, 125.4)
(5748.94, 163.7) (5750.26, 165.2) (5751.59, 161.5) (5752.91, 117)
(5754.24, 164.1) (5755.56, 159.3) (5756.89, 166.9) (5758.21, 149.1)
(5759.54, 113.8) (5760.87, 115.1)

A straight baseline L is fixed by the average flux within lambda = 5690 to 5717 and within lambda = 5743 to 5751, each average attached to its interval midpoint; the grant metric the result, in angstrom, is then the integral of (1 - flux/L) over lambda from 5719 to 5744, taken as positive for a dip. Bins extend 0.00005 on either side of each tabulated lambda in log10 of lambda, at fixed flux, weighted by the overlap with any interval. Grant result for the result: 2.4 angstrom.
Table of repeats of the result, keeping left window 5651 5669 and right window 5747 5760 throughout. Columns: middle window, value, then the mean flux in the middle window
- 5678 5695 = 0.5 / 115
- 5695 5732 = 0.5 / 129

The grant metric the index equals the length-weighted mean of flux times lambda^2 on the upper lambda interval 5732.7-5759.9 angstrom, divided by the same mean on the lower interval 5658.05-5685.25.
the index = 1.37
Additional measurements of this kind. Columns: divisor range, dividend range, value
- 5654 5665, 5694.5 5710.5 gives 1.21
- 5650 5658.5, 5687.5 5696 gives 1.08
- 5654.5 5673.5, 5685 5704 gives 1.23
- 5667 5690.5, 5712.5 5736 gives 1.24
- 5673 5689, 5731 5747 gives 1.18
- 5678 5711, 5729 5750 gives 1.06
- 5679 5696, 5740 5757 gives 1.24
